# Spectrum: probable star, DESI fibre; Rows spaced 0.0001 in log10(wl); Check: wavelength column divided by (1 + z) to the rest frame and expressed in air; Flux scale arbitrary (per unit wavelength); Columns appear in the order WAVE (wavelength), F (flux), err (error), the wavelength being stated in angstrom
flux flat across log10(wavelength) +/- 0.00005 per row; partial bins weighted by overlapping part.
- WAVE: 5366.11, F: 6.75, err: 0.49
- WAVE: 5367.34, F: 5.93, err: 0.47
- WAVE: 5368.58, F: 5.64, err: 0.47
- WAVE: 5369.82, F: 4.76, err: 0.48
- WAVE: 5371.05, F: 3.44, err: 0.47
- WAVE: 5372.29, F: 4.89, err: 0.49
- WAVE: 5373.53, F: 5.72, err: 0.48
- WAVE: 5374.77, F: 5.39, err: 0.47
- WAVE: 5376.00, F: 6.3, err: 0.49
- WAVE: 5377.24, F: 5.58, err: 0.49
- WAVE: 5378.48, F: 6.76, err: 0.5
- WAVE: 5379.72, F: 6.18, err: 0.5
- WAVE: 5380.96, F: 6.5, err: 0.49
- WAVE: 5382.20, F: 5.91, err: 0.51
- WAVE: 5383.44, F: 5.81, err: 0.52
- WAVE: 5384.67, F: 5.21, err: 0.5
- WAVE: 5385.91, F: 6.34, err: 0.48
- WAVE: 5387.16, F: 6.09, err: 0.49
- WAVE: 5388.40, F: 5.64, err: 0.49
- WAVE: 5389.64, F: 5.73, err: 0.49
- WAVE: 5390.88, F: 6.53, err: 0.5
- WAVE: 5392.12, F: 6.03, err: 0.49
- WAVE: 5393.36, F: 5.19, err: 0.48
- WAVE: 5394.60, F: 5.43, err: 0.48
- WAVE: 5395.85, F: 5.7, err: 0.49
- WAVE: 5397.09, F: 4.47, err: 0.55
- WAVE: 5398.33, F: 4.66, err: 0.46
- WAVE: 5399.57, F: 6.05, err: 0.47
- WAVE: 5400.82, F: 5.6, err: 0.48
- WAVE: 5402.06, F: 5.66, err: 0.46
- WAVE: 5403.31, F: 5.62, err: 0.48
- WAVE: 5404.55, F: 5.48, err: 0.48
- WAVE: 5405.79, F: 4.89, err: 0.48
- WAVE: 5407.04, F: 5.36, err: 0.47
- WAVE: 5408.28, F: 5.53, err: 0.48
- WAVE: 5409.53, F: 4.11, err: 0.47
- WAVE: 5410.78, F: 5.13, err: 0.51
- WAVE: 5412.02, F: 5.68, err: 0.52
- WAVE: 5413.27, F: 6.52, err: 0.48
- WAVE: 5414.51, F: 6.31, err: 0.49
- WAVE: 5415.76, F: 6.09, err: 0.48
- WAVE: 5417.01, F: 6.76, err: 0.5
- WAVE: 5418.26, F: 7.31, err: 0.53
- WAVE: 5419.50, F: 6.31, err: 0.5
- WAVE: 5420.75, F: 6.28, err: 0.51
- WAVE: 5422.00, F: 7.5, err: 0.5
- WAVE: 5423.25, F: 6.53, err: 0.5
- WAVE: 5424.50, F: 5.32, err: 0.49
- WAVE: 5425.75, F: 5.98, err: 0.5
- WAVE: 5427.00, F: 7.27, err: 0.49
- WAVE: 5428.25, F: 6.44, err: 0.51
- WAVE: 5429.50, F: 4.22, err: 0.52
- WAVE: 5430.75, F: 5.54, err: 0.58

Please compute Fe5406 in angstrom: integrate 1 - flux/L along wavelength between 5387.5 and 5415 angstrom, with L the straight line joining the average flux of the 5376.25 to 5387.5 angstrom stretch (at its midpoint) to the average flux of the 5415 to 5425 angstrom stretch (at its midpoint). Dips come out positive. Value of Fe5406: 3.4 angstrom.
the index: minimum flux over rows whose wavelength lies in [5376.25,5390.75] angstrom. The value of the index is 5.21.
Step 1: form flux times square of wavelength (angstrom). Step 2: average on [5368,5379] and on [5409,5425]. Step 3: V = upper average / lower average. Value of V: 1.17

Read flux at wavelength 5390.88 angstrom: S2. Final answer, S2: 6.53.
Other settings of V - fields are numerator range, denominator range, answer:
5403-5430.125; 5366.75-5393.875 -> 1.05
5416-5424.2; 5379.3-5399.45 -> 1.18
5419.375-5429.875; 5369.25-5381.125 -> 1.15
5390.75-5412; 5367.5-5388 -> 0.96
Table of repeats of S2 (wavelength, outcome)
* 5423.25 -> 6.53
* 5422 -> 7.5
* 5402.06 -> 5.66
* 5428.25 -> 6.44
